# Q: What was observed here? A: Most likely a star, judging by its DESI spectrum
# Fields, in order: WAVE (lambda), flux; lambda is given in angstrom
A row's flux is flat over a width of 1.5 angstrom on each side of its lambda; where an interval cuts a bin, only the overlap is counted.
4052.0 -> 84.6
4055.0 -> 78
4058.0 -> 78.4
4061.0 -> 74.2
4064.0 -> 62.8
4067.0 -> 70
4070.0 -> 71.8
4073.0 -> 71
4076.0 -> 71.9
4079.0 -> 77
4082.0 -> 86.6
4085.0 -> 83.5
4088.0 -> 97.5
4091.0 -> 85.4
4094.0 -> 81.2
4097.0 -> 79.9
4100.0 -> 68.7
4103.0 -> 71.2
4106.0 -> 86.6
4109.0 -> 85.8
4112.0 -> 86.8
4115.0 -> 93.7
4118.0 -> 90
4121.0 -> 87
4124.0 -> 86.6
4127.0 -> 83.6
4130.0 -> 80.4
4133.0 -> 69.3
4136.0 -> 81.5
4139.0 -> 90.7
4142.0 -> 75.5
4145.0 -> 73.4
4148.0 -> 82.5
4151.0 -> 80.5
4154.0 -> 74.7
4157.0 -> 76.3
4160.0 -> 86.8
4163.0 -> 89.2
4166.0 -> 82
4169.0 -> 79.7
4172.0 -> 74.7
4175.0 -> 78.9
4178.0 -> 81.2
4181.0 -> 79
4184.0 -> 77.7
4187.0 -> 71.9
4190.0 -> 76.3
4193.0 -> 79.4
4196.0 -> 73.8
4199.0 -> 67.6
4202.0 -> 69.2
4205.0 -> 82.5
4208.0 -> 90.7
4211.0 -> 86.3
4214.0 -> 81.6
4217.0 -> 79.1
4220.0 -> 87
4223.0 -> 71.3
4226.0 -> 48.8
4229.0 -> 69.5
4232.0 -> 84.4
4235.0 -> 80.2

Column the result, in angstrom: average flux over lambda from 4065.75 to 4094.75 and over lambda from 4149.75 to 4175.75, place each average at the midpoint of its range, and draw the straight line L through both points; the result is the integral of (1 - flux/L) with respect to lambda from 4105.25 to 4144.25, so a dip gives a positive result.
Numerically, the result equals -2.0 angstrom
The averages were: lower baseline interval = 79.6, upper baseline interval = 80.3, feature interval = 84.2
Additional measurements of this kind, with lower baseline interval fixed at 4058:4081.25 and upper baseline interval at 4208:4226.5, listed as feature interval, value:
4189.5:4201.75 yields 0.61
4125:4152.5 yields -1.74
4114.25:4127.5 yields -2.47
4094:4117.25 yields -2.62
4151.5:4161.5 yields -0.47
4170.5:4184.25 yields -0.30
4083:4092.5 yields -2.05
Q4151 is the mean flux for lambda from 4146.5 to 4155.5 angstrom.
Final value 79.2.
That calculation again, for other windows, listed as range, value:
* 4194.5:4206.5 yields 73.3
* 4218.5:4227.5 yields 69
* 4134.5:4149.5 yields 80.7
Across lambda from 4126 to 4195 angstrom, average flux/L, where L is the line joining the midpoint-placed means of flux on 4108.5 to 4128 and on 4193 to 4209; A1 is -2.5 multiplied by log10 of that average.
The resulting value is 0.04 mag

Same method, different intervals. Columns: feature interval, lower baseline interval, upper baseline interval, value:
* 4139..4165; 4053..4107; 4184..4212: -0.04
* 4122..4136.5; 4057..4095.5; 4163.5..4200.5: -0.04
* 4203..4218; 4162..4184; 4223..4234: -0.16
